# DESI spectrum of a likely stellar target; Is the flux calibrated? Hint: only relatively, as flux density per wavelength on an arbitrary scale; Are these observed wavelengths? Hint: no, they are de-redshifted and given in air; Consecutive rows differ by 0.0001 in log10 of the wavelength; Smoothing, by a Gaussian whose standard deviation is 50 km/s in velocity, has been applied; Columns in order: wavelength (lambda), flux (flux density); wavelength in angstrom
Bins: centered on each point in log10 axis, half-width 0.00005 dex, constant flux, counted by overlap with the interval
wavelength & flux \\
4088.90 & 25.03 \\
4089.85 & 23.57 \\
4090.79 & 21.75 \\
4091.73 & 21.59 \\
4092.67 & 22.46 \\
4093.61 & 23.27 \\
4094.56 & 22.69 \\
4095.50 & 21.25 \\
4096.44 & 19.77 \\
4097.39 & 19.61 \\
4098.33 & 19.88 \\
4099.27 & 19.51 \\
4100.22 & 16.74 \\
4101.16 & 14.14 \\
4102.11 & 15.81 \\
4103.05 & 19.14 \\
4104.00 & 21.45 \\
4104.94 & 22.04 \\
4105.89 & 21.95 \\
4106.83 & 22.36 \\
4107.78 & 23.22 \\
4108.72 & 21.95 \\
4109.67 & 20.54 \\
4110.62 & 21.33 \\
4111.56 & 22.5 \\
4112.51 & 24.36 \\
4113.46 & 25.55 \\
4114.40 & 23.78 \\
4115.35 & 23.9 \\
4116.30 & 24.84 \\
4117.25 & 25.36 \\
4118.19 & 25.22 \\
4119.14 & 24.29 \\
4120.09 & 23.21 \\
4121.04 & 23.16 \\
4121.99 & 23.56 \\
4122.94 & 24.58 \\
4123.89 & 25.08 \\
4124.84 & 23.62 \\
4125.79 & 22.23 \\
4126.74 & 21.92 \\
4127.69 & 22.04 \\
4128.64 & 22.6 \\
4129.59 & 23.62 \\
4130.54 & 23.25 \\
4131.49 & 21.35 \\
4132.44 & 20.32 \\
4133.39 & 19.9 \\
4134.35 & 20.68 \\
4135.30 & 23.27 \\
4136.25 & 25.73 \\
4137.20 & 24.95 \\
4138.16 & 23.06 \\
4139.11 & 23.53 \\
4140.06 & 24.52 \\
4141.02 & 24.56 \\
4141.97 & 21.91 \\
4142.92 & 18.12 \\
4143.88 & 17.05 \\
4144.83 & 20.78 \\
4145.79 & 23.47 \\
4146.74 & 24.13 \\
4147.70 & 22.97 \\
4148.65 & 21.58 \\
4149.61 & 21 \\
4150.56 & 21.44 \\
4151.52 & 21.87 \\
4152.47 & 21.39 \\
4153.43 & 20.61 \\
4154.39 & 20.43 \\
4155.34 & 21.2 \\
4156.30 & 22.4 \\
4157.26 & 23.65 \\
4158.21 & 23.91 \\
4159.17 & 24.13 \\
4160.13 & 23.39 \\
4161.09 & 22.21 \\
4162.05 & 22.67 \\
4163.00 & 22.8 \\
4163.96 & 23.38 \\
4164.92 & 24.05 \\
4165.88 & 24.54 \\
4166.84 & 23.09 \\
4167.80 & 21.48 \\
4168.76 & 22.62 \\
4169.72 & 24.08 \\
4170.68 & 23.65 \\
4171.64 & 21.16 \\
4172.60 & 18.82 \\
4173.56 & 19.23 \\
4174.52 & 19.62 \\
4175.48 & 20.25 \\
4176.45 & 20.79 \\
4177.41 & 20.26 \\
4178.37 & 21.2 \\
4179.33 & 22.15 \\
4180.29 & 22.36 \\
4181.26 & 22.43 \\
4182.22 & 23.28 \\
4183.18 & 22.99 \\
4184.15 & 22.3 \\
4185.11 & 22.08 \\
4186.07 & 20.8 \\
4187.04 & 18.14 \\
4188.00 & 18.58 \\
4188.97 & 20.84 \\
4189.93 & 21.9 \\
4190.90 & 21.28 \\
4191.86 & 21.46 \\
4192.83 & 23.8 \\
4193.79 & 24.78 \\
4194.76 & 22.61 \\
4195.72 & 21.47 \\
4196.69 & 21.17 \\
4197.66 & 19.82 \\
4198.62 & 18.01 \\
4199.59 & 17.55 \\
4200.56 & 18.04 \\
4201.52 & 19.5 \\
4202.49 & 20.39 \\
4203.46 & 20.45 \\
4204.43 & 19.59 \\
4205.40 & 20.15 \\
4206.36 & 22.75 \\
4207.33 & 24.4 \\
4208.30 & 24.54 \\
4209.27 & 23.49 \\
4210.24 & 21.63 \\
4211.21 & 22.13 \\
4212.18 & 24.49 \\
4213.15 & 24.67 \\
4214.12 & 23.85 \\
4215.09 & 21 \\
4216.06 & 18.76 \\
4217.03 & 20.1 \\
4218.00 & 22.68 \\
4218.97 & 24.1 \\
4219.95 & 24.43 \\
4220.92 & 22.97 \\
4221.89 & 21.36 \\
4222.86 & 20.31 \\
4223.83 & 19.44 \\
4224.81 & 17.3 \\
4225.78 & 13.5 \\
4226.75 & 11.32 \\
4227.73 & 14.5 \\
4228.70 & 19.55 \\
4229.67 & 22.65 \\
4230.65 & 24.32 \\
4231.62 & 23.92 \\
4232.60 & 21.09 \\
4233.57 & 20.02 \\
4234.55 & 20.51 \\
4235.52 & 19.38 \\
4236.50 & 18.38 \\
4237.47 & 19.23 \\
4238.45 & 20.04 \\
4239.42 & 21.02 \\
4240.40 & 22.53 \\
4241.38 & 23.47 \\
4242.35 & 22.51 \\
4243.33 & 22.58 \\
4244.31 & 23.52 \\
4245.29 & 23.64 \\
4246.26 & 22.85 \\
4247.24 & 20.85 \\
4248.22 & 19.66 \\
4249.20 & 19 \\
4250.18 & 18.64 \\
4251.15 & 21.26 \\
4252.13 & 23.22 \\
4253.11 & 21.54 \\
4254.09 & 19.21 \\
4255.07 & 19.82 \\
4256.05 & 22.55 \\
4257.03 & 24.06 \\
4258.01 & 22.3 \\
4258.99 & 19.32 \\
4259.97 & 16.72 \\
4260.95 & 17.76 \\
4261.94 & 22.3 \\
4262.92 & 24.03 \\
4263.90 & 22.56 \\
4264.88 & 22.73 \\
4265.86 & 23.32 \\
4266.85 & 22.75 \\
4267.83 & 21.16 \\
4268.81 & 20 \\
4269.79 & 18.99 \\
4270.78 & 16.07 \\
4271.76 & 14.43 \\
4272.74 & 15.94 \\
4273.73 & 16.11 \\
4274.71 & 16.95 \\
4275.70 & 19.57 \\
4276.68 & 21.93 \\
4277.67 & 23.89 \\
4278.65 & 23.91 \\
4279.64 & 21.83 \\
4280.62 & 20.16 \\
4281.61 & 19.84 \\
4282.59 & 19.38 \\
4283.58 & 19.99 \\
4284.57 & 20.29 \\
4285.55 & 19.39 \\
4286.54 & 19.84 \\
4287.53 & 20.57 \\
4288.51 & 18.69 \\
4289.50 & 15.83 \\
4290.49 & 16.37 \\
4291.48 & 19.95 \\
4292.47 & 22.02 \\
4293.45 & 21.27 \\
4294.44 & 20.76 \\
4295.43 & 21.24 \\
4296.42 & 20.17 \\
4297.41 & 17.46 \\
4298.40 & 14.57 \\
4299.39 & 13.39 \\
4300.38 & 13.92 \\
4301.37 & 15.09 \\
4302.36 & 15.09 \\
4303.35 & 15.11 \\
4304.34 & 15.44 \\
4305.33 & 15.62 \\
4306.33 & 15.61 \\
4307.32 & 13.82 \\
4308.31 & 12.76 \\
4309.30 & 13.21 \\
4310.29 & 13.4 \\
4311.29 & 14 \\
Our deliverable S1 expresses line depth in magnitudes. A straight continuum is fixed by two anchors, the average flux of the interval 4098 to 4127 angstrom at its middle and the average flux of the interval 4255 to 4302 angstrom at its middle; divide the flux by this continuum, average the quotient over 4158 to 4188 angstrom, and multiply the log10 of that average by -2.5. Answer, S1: -0.037 mag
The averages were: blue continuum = 22.2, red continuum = 19.6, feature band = 22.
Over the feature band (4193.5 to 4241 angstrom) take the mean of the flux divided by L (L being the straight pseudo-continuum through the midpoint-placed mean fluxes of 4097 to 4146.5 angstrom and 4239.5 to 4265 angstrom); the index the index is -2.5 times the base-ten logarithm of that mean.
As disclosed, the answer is 0.04 mag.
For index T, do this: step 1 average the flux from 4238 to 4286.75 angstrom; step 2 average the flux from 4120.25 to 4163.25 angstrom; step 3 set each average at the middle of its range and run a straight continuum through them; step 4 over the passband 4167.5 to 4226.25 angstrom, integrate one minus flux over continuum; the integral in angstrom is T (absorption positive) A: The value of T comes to 0.99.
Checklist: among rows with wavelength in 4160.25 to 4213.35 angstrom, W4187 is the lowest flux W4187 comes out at 17.55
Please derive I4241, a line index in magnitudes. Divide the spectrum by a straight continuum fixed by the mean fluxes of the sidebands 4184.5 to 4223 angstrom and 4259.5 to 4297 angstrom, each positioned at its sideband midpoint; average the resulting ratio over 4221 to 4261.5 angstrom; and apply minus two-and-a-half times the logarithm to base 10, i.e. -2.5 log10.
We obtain 0.02 mag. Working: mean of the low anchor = 21.5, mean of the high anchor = 20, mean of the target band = 20.4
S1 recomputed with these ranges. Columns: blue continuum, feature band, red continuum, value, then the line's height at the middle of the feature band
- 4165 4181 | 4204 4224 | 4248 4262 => -0.06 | 21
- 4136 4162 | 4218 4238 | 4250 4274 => 0.05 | 20.9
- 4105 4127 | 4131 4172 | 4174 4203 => -0.01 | 22.2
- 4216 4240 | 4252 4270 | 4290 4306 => -0.14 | 18.8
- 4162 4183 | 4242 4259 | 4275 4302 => -0.07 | 20.2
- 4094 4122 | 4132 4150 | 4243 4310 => -0.05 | 21.3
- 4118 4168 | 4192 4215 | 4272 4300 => -0.02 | 21.2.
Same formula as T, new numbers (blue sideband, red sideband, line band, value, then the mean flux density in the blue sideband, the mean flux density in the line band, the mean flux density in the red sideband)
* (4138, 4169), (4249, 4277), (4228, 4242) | -0.24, 22.4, 21.1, 20.1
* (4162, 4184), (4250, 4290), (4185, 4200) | 0.55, 22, 20.9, 20.2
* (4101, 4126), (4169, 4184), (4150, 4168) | -0.61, 22.7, 22.6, 21.5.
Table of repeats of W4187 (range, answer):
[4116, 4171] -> 17.05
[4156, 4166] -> 22.21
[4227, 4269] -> 14.5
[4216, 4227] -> 11.32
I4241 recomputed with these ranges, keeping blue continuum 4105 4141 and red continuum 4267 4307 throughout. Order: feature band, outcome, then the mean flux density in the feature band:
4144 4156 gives 0.04 mag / 21.6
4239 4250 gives -0.11 mag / 21.9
